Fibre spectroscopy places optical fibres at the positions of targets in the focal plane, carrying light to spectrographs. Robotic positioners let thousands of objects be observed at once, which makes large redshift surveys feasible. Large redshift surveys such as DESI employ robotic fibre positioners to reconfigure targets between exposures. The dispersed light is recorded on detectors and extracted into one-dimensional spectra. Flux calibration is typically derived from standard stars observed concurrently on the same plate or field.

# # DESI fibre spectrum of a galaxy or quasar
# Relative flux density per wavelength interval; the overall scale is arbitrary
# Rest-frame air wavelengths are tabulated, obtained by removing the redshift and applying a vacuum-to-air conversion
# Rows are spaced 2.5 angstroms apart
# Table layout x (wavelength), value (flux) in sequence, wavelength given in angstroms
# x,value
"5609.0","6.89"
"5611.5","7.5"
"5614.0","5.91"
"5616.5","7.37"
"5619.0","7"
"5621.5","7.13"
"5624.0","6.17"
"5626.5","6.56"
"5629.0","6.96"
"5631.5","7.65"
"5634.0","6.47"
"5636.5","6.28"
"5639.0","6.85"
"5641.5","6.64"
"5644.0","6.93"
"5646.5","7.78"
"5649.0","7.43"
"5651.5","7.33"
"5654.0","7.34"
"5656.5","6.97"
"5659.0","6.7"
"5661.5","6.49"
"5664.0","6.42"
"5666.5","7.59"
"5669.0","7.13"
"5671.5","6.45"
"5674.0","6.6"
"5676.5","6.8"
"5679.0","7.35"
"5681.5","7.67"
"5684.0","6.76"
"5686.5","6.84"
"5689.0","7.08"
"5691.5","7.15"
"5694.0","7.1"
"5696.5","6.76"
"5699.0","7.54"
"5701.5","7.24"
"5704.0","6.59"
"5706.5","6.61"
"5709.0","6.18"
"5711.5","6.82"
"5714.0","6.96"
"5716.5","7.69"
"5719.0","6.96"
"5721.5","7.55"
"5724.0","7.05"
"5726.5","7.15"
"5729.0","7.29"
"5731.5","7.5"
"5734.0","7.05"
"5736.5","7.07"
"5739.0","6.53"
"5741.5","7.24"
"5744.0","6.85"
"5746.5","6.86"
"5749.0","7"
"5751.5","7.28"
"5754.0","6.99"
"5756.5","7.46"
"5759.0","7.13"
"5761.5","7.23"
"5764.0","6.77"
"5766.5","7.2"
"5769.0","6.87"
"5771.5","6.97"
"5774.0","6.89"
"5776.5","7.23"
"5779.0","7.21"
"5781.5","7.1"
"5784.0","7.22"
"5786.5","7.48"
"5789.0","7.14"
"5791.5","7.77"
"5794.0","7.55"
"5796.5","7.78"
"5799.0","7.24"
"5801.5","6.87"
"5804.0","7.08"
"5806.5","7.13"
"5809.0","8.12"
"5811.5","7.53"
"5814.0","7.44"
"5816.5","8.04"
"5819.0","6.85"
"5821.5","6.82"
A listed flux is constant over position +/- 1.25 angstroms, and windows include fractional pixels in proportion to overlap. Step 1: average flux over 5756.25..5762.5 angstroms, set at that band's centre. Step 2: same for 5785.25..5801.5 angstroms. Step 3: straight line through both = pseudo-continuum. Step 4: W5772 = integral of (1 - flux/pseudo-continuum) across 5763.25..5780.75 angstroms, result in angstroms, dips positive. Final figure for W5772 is 0.7 angstroms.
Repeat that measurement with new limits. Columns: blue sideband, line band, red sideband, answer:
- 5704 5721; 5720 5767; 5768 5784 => -1.0 angstroms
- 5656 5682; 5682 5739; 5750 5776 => -0.5 angstroms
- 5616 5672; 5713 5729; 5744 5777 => -0.5 angstroms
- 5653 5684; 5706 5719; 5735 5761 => 0.2 angstroms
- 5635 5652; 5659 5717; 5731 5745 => 0.7 angstroms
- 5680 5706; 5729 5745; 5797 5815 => 0.3 angstroms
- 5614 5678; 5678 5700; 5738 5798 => -0.4 angstroms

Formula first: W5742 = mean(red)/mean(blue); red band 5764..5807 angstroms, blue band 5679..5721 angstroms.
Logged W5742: 1.03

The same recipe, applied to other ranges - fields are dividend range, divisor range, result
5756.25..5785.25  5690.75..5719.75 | 1.02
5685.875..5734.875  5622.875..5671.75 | 1.02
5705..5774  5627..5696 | 1.01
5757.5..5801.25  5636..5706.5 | 1.03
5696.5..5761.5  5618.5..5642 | 1.04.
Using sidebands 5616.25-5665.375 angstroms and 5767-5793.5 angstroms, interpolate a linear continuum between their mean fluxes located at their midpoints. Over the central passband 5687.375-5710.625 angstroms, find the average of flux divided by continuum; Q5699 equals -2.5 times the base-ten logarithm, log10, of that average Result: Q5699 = 0.02 mag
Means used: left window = 6.92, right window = 7.2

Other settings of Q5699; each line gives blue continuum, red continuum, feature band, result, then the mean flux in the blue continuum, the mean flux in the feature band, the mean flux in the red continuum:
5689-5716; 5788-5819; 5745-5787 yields 0.02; 6.93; 7.1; 7.45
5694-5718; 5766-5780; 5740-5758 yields -0.01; 6.94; 7.09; 7.05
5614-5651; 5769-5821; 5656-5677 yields 0.03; 6.92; 6.79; 7.31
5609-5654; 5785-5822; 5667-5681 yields 0.02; 6.95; 6.95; 7.4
